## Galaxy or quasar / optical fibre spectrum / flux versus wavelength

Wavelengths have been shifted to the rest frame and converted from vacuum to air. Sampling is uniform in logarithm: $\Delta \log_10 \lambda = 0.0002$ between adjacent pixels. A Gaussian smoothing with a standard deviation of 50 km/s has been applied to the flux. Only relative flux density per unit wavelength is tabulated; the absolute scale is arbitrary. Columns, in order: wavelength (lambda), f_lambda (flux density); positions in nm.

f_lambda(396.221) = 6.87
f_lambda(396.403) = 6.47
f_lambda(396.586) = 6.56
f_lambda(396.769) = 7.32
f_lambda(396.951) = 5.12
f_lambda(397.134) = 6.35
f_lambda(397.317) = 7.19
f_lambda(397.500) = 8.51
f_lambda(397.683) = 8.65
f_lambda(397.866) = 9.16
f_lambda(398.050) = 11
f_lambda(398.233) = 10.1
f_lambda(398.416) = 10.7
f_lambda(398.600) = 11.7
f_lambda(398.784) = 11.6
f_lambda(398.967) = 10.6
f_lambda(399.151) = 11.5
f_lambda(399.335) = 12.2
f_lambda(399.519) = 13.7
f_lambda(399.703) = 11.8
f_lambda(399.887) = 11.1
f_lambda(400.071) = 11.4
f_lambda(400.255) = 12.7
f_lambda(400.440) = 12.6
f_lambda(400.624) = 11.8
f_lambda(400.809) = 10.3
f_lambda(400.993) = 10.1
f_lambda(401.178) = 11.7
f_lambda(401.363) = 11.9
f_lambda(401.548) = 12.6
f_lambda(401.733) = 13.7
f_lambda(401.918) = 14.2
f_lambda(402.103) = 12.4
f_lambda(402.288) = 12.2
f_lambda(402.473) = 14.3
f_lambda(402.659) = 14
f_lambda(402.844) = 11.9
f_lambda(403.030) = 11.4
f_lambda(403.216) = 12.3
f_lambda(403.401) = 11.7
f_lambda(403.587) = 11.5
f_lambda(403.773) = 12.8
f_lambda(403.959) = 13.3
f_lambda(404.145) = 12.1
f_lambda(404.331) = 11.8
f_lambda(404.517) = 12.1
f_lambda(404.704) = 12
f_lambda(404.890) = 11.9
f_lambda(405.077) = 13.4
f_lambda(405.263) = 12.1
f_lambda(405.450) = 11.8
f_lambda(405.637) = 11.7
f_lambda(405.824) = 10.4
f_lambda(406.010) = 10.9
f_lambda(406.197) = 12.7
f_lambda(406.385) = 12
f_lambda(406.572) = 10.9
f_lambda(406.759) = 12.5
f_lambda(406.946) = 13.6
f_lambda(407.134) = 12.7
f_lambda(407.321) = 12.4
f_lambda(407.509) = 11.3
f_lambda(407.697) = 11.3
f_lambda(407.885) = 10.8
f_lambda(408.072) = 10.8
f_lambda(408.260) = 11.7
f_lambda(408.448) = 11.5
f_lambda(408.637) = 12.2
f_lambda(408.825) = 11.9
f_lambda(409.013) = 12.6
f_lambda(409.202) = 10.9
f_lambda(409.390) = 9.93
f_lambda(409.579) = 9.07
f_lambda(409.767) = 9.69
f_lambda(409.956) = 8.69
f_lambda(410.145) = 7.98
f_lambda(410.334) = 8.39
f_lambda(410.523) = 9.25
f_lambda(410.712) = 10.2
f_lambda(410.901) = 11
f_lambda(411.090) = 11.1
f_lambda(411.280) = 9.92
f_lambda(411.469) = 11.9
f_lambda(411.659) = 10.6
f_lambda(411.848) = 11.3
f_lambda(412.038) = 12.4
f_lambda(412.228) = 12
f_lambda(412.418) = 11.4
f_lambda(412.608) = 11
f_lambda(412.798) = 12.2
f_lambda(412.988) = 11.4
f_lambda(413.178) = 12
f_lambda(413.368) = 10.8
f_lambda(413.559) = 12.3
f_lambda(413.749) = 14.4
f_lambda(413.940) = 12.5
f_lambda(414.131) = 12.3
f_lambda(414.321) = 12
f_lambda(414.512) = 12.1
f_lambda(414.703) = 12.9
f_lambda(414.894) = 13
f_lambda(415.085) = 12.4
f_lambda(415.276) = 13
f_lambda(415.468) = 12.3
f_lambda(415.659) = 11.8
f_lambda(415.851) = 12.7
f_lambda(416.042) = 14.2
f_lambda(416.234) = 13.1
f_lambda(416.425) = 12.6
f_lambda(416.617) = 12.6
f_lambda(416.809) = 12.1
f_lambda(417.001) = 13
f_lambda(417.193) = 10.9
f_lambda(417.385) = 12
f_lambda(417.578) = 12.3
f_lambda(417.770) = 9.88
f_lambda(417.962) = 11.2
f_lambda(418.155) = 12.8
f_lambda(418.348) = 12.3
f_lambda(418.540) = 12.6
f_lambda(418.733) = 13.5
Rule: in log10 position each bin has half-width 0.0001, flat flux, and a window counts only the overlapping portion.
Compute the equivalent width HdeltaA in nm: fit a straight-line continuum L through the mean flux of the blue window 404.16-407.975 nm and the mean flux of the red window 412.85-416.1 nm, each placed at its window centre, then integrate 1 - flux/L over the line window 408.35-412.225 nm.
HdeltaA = 0.517 nm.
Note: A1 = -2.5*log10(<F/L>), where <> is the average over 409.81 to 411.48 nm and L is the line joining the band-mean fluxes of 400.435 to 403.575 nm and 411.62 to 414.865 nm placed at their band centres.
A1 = 0.24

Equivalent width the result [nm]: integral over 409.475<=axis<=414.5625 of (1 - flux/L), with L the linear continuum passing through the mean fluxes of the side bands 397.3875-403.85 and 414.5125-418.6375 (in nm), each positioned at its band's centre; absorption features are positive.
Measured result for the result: 0.48 nm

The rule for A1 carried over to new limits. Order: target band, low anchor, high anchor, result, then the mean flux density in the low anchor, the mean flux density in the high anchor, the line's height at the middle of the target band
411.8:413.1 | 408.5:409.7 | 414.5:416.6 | 0.02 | 11.1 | 12.8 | 12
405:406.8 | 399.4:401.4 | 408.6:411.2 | -0.09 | 11.7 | 10.2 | 10.8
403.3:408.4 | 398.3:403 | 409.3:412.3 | -0.08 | 12.1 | 10.2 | 11.1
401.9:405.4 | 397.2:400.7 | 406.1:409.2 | -0.09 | 10.9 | 11.9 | 11.4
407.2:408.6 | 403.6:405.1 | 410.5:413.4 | 0.03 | 12.3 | 11.2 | 11.8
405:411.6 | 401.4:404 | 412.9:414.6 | 0.12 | 12.7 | 12.2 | 12.5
